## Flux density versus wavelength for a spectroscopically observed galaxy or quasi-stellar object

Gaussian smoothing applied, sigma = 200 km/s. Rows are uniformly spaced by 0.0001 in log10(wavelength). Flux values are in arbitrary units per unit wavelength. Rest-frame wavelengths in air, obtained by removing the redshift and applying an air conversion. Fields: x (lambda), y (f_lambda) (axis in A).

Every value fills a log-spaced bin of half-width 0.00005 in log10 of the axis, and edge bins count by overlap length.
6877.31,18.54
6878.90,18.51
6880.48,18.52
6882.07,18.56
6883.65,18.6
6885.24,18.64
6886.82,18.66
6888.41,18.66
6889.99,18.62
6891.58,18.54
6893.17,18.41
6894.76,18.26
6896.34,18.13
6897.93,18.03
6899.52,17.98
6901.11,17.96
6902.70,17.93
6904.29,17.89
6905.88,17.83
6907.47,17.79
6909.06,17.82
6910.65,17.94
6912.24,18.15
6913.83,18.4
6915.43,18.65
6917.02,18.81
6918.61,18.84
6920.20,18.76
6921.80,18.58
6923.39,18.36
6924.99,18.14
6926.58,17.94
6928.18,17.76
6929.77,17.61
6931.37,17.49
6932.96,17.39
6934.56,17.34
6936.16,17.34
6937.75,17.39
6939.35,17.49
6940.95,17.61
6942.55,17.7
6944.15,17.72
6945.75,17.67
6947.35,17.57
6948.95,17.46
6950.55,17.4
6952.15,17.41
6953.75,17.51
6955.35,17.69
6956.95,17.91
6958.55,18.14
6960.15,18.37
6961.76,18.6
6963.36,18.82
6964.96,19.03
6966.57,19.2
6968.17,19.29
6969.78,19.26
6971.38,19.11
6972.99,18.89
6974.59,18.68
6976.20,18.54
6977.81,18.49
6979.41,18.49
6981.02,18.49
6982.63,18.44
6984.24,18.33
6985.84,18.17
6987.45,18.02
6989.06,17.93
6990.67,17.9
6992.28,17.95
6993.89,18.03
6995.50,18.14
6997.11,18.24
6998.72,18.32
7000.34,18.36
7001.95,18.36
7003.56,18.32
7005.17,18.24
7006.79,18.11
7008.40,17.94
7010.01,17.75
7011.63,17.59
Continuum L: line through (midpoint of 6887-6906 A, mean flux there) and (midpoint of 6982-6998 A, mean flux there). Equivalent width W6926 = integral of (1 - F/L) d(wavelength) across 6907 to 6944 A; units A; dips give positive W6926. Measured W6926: 0.44 A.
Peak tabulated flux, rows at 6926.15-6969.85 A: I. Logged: 19.29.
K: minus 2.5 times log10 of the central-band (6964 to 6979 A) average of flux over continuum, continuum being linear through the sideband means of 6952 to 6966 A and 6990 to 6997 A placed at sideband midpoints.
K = -0.05 mag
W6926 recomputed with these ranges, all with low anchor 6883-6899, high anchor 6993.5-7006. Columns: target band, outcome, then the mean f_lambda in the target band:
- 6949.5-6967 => 0.2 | 18.2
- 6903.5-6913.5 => 0.3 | 17.9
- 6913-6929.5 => 0.0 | 18.4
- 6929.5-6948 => 0.8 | 17.5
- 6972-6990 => -0.1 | 18.4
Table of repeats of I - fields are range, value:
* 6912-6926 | 18.84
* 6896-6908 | 18.13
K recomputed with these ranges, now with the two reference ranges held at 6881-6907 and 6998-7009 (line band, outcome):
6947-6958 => 0.04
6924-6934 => 0.03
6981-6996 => 0.01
